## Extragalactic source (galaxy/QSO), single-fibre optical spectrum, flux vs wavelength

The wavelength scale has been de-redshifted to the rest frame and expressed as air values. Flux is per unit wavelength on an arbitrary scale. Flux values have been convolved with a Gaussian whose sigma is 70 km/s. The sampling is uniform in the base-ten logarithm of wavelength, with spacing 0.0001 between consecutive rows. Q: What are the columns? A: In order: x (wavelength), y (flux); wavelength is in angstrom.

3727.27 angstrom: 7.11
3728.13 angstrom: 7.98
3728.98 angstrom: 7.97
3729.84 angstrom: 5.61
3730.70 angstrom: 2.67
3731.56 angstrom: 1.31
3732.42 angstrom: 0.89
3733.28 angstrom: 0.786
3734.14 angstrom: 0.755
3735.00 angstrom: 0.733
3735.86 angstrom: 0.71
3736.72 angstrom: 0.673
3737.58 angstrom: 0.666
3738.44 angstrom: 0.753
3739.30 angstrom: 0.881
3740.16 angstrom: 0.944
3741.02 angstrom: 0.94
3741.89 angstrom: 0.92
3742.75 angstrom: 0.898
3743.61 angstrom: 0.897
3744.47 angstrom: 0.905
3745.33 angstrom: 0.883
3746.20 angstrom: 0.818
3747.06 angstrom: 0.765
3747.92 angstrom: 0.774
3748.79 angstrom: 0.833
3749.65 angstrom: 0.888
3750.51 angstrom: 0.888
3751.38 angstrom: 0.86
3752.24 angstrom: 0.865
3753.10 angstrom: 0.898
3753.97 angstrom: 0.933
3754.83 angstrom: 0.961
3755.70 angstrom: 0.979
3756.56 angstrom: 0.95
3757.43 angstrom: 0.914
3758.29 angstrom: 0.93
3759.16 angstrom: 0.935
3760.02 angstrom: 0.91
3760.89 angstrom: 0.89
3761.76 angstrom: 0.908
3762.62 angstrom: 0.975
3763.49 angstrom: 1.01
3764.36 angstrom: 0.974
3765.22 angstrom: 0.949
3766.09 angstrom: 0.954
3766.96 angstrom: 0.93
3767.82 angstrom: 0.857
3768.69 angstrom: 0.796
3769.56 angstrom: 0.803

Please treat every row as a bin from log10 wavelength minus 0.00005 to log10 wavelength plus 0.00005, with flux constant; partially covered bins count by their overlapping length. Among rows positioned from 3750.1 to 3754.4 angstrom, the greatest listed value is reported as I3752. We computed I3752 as 0.933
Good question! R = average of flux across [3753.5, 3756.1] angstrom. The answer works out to 0.954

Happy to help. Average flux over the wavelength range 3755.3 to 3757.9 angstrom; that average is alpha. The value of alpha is 0.949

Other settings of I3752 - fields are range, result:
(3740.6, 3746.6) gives 0.94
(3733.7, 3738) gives 0.755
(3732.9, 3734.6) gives 0.786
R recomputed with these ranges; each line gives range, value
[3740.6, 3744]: 0.913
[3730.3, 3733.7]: 1.4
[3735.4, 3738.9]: 0.703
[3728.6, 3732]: 4.32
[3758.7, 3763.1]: 0.924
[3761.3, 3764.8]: 0.967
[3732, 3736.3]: 0.774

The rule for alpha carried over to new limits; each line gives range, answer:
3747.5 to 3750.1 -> 0.832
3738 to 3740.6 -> 0.86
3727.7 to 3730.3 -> 7.15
